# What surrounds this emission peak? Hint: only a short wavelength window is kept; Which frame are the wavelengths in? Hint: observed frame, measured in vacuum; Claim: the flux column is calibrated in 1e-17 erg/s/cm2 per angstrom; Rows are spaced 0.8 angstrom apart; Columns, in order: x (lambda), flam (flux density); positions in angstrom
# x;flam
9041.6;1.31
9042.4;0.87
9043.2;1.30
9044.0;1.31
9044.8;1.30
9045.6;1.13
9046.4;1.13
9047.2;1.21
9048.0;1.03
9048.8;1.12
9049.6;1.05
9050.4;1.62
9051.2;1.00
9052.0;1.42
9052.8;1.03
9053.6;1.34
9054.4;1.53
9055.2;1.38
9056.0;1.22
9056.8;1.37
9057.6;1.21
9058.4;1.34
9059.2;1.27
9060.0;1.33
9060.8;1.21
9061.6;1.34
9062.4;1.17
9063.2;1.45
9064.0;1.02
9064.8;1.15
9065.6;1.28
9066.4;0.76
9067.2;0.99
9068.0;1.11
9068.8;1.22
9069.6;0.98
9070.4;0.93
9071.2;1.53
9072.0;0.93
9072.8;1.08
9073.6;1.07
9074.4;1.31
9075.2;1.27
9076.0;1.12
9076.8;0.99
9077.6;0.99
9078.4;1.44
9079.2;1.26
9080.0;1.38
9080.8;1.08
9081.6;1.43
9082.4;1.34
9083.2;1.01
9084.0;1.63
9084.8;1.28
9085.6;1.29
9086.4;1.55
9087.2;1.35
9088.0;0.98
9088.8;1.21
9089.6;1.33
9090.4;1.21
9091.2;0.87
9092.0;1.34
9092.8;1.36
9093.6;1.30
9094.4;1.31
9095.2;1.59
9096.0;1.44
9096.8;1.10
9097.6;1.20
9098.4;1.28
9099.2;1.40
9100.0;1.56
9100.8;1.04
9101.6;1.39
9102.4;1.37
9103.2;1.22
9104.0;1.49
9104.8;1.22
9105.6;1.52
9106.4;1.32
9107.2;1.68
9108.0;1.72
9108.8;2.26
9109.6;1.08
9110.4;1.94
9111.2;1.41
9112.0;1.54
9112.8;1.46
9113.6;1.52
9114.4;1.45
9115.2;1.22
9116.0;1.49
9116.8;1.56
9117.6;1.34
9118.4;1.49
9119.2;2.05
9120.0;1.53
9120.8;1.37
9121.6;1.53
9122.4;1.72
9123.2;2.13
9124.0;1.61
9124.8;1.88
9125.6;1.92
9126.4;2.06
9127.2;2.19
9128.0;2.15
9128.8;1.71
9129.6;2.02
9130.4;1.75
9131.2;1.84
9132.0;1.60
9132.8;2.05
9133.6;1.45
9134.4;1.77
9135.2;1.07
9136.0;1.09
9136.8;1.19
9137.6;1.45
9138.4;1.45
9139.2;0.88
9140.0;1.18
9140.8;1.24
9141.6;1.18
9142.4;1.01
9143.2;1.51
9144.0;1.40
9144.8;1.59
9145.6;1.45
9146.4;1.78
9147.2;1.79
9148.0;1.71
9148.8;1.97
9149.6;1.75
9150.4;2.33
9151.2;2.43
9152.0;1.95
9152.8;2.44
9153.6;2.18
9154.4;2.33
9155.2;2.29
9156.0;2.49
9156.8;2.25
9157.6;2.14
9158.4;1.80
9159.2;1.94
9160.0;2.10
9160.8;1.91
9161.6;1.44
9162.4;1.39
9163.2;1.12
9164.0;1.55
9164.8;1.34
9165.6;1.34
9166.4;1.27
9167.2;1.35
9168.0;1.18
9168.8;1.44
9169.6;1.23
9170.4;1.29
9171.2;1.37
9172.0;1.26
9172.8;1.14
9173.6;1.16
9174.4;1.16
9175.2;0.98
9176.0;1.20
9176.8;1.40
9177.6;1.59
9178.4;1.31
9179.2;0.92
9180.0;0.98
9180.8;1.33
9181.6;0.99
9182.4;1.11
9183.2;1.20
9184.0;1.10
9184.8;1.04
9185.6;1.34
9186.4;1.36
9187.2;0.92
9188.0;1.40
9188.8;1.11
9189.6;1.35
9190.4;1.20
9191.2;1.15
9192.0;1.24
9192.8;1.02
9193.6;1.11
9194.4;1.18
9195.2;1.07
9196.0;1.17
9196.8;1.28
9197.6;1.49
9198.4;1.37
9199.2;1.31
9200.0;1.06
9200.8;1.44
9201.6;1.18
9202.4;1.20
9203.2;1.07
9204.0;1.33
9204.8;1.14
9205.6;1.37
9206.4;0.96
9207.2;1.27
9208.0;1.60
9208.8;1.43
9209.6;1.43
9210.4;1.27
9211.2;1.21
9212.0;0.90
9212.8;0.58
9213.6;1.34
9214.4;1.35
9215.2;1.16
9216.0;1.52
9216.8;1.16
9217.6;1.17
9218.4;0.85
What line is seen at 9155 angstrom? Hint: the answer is [N II]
